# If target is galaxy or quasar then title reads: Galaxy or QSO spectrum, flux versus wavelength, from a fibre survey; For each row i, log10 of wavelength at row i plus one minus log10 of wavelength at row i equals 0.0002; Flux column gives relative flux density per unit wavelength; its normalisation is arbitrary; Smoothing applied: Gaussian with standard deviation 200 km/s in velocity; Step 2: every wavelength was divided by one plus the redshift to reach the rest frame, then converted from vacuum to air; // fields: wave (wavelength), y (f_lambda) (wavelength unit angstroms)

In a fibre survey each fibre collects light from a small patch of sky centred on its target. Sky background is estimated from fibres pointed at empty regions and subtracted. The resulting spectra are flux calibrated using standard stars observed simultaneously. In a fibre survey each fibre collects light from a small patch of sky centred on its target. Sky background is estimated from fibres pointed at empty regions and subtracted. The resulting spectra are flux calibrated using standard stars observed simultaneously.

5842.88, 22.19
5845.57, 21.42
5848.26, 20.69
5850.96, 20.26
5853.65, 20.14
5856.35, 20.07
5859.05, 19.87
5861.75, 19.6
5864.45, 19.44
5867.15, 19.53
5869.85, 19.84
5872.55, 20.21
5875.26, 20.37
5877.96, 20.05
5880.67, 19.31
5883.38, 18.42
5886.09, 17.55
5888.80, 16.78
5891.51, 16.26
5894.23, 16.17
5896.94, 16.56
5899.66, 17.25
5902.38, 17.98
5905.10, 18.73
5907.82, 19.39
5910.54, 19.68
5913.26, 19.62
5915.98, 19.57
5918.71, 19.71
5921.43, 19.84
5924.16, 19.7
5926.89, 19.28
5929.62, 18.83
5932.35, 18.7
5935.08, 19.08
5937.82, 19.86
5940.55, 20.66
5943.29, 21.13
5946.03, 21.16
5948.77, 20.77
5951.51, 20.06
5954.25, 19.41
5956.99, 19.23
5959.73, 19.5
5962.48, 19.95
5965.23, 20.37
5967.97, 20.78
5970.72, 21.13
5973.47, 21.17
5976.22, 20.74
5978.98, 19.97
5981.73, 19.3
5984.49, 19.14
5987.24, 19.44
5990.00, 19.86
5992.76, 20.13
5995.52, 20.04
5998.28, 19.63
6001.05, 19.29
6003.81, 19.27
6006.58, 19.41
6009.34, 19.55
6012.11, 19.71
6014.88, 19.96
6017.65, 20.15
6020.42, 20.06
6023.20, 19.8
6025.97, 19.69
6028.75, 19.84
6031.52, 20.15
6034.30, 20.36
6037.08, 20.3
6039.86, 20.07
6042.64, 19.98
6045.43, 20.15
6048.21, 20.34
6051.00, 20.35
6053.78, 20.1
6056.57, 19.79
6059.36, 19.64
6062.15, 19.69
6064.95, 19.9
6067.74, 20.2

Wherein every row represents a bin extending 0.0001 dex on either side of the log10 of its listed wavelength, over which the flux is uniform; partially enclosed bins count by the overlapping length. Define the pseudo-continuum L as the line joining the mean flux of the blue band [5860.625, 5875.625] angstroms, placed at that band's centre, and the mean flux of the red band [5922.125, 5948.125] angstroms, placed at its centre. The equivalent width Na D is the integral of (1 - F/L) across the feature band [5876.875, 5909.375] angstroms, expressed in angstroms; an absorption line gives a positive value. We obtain 3.2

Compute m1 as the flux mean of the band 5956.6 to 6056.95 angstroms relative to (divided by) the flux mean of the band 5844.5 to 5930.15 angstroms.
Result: 1.0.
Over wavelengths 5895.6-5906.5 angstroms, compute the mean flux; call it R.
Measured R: 17.6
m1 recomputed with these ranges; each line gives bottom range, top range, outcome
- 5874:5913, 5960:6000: 1.10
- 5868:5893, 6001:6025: 1.05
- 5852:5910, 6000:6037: 1.06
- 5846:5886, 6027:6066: 1.01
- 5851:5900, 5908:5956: 1.05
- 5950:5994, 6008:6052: 1.00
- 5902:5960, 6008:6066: 1.02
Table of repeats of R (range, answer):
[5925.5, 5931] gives 19.1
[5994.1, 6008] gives 19.5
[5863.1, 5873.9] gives 19.8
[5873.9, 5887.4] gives 19.1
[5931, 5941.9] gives 19.6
